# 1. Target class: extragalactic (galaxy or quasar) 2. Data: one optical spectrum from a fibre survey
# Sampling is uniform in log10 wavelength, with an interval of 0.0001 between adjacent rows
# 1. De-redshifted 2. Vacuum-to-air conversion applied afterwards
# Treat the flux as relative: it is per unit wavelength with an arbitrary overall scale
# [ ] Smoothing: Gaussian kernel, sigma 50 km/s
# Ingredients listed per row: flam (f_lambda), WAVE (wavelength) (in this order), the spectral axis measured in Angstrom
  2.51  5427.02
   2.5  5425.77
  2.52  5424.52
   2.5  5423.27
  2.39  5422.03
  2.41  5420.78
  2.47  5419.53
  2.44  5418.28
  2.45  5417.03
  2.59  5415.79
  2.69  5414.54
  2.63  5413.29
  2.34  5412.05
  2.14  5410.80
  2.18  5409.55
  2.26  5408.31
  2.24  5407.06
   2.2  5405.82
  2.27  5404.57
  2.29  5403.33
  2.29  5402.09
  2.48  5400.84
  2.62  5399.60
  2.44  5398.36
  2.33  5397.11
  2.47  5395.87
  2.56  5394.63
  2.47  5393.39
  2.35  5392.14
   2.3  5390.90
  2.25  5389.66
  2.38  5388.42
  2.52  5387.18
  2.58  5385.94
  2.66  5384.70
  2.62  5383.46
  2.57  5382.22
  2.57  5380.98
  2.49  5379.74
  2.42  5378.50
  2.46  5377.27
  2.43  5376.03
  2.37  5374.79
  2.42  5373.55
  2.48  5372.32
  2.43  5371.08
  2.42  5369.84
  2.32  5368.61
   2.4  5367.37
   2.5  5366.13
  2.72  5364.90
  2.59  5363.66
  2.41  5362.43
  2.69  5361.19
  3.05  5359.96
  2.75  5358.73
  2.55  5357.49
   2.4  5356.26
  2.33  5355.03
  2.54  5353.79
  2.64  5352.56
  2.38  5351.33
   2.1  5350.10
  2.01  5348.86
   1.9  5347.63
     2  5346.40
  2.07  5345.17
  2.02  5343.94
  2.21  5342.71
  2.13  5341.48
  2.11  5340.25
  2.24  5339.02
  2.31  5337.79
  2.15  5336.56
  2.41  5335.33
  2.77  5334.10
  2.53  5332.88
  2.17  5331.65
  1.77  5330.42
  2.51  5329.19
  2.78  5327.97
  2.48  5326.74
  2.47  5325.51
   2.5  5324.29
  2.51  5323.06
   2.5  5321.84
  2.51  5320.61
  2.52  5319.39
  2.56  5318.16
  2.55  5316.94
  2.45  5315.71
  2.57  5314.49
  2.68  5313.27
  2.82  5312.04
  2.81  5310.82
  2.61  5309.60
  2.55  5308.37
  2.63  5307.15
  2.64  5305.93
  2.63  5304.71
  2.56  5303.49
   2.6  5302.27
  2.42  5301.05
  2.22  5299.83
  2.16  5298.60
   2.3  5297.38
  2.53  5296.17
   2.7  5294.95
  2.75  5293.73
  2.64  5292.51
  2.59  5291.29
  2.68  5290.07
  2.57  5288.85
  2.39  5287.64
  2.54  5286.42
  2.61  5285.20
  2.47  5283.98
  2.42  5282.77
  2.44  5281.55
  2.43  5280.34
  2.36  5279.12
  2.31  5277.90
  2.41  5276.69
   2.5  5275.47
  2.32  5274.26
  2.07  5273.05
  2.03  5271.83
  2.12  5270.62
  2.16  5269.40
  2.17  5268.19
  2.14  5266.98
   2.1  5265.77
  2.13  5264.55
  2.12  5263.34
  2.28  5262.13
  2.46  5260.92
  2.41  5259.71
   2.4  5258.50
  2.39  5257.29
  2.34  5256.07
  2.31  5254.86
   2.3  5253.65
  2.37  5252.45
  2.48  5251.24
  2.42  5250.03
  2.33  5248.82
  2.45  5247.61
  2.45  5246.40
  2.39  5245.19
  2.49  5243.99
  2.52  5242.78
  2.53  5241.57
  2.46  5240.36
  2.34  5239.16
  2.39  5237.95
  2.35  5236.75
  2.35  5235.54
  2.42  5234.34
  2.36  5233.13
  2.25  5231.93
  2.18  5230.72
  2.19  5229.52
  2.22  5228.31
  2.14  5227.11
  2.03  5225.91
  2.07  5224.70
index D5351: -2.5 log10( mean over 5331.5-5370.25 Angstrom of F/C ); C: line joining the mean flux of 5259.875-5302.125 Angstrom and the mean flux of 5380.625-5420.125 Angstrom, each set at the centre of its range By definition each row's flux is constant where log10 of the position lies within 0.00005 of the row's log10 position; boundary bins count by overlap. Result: 0.01 mag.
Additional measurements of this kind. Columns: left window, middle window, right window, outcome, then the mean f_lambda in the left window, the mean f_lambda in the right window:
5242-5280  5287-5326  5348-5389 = -0.072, 2.32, 2.49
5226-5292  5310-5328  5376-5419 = -0.083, 2.35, 2.43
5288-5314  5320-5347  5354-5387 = 0.101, 2.57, 2.52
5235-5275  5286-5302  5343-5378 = -0.066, 2.32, 2.41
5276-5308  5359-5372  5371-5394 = -0.038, 2.5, 2.46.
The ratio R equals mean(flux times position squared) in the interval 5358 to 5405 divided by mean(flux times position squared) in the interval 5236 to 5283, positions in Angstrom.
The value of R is 1.11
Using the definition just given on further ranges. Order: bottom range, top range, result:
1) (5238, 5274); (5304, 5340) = 1.11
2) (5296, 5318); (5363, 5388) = 1.01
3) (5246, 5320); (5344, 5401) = 1.04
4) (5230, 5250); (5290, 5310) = 1.09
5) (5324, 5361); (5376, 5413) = 1.05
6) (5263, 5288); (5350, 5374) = 1.13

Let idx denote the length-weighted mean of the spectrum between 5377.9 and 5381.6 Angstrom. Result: 2.49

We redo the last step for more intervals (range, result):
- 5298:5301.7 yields 2.27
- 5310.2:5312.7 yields 2.81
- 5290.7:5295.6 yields 2.67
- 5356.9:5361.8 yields 2.76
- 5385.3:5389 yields 2.5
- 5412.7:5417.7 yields 2.59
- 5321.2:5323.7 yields 2.5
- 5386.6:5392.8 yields 2.36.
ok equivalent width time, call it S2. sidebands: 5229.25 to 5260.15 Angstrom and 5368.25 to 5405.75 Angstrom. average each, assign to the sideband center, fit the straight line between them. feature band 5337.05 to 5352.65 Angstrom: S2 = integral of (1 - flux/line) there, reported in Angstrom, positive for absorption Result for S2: 1.8 Angstrom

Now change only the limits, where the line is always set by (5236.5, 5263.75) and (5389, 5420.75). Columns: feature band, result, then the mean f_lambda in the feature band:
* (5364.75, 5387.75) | -0.95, 2.49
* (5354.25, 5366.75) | -1.08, 2.6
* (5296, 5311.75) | -0.83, 2.52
